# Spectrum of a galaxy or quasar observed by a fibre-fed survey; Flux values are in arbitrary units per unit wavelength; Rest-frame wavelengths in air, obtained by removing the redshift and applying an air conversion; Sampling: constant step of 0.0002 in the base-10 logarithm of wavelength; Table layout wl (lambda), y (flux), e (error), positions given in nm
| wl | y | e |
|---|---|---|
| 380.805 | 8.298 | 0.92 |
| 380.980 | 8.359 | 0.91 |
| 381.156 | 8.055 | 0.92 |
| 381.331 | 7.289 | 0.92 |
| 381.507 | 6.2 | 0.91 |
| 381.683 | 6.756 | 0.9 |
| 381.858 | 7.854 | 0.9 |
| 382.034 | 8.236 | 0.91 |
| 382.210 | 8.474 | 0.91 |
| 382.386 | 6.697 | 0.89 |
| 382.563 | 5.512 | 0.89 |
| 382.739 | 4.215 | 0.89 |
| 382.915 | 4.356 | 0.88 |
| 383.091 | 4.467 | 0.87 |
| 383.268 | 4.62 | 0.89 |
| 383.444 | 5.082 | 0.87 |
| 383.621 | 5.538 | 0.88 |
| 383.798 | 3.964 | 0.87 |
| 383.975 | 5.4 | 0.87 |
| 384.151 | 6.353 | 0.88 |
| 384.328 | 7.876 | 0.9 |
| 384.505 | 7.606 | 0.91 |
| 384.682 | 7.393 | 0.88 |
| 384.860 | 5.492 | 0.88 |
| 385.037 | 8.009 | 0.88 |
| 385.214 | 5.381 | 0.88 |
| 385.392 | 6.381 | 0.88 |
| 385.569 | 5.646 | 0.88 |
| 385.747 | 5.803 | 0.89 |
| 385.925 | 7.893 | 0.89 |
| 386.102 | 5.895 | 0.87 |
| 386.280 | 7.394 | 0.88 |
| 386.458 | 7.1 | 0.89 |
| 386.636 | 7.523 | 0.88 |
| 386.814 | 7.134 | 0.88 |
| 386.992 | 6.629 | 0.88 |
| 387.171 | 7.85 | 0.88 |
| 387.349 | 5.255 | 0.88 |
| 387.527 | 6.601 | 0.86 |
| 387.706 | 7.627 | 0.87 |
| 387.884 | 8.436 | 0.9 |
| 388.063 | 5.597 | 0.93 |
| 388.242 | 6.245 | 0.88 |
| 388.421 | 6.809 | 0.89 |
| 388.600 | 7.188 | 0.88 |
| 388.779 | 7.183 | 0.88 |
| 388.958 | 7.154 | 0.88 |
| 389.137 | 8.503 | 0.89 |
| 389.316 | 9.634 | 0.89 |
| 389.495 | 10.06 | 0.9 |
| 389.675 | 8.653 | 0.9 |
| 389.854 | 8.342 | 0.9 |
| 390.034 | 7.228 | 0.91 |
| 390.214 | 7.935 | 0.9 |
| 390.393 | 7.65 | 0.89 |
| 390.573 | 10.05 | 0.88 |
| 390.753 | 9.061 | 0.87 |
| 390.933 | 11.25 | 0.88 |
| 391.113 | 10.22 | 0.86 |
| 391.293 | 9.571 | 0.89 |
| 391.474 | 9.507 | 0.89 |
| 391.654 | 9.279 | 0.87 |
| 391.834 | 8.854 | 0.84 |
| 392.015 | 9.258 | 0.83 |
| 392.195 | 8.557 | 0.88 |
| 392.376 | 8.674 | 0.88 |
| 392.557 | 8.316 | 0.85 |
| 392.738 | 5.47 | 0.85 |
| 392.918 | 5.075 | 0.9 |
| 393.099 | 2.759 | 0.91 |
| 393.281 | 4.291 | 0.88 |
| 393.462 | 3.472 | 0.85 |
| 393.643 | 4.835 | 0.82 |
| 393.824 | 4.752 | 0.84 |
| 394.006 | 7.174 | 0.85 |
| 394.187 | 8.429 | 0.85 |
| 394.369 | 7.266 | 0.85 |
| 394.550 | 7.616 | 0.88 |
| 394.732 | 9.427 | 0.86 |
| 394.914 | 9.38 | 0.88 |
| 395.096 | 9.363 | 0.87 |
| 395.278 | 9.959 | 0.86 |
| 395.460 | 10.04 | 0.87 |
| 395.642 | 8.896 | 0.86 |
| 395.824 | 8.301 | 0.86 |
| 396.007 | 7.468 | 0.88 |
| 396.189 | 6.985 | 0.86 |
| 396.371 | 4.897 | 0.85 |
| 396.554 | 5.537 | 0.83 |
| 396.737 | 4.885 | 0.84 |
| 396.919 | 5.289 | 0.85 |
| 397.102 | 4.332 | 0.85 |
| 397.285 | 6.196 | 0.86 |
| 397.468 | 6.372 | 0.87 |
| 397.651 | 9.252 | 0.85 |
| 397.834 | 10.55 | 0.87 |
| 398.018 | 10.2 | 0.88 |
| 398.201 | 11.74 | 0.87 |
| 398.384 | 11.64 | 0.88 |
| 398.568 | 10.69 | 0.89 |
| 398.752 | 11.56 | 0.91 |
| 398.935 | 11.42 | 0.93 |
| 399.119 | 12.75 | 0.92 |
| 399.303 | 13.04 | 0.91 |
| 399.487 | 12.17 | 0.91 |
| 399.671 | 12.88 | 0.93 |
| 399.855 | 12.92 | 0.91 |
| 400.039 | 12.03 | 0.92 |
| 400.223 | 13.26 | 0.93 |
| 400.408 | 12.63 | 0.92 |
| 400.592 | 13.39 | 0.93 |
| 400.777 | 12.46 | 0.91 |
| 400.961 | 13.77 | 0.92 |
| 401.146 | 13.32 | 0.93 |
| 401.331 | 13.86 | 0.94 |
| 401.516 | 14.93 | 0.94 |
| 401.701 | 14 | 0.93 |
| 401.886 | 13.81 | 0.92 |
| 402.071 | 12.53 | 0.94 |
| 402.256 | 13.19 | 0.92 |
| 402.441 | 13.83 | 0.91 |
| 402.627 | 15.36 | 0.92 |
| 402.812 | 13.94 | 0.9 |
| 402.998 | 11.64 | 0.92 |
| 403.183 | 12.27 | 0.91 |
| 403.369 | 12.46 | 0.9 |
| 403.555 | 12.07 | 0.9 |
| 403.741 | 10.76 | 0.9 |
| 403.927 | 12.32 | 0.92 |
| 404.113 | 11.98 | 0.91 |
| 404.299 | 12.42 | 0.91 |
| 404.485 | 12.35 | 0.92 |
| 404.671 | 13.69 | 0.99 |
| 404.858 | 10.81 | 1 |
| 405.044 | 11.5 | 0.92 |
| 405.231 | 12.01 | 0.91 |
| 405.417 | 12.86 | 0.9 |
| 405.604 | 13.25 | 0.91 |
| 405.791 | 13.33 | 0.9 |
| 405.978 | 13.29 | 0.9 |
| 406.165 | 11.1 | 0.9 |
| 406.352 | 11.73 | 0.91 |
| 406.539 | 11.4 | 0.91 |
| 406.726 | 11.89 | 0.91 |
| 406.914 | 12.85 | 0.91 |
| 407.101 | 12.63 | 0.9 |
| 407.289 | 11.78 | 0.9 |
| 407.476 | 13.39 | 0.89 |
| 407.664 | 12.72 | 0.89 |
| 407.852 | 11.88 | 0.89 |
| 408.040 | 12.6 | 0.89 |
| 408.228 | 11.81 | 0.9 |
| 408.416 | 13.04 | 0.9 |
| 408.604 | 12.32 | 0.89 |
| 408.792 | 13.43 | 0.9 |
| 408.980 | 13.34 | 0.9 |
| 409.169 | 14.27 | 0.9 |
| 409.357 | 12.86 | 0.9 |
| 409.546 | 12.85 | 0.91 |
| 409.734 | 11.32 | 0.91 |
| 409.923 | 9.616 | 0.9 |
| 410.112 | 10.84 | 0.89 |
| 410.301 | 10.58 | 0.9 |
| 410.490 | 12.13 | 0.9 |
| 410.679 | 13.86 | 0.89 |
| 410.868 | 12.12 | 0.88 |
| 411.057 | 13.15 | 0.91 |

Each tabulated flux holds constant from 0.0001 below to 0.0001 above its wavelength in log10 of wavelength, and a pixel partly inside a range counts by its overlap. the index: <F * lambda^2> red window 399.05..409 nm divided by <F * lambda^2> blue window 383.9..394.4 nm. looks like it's 1.87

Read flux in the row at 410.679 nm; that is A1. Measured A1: 13.86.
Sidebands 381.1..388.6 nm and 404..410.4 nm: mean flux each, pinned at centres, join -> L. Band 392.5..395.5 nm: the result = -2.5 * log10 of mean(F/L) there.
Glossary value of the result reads 0.29 mag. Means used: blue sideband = 6.49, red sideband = 12.3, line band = 6.85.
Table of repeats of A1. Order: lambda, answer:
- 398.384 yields 11.64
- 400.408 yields 12.63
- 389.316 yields 9.634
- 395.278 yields 9.959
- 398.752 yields 11.56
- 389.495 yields 10.06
